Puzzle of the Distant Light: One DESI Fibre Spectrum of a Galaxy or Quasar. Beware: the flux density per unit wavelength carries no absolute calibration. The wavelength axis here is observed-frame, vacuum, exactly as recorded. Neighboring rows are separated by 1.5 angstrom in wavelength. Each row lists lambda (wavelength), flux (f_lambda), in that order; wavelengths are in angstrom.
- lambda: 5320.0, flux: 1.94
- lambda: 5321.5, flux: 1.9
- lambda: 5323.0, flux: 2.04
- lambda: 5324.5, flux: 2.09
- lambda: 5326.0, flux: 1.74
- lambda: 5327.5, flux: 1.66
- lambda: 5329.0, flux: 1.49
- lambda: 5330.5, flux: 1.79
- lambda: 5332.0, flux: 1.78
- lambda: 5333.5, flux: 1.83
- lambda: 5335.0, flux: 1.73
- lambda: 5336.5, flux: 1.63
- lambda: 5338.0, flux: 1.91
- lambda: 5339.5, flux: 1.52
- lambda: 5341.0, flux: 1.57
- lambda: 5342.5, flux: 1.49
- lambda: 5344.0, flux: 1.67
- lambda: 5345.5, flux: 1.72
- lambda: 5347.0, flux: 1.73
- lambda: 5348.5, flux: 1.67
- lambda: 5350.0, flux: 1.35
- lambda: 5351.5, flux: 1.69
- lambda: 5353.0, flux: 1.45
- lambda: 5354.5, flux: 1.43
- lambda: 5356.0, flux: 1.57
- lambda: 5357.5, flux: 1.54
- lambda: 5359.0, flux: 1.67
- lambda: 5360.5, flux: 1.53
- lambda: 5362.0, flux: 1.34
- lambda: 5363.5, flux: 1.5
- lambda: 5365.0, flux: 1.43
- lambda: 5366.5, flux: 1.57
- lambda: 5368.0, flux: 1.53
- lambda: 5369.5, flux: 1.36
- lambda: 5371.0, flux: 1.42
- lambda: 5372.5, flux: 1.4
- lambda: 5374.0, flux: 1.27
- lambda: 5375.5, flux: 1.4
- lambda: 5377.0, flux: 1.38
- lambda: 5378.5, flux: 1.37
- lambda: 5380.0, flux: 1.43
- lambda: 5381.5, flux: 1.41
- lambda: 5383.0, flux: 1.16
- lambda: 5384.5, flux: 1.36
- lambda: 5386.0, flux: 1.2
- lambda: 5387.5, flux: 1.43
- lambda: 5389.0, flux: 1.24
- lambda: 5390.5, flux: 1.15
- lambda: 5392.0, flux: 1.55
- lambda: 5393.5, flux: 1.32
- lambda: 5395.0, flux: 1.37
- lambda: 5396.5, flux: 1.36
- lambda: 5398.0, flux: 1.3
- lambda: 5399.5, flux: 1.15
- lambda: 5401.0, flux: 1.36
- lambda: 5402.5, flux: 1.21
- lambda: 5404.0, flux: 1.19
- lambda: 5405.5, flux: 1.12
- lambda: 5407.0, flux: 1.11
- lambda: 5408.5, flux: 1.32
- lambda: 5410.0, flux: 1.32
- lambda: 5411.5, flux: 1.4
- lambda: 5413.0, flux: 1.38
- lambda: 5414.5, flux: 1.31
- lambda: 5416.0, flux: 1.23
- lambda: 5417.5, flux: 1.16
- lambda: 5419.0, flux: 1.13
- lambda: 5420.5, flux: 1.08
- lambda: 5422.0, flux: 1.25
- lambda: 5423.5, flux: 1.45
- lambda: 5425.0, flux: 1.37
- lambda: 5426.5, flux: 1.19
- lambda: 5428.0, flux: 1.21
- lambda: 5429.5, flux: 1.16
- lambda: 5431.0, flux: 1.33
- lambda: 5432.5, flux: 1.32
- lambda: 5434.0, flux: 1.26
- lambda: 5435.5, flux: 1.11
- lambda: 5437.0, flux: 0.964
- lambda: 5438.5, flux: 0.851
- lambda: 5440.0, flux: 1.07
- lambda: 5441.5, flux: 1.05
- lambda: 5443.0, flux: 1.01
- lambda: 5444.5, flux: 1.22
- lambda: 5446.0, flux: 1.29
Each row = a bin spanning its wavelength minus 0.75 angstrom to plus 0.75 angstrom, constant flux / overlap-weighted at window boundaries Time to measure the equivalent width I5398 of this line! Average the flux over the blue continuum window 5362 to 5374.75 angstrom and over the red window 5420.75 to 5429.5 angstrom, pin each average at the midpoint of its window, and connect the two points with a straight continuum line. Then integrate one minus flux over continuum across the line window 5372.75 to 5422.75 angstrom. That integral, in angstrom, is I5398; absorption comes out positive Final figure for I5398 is 2.26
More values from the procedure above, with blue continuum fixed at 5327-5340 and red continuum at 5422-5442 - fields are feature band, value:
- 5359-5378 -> 1.1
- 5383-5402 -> 1.2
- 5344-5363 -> 0.5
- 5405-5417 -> 0.2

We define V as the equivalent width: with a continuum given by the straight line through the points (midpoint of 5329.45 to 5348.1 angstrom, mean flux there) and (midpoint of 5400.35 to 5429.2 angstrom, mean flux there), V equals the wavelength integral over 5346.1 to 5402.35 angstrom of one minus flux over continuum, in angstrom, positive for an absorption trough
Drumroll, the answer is 2.8 angstrom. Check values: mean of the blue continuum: 1.69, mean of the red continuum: 1.25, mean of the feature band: 1.41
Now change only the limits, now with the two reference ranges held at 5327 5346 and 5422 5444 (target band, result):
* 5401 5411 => 0.64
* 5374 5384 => 0.70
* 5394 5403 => 0.38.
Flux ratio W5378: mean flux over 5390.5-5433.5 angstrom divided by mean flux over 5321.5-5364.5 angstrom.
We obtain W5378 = 0.77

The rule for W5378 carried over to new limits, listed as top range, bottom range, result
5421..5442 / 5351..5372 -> 0.79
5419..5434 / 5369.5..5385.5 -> 0.92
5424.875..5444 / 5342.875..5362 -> 0.72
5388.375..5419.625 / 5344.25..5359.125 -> 0.80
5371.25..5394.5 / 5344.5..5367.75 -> 0.87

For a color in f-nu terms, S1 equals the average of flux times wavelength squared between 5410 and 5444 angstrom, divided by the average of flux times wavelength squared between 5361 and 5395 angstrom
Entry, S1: 0.89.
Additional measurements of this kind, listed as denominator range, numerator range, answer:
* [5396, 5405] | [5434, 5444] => 0.84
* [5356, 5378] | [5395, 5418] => 0.88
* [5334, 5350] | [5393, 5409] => 0.78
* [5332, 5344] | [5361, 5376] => 0.86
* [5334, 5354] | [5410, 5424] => 0.80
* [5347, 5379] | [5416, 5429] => 0.85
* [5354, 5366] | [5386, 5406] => 0.87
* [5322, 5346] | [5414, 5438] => 0.73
